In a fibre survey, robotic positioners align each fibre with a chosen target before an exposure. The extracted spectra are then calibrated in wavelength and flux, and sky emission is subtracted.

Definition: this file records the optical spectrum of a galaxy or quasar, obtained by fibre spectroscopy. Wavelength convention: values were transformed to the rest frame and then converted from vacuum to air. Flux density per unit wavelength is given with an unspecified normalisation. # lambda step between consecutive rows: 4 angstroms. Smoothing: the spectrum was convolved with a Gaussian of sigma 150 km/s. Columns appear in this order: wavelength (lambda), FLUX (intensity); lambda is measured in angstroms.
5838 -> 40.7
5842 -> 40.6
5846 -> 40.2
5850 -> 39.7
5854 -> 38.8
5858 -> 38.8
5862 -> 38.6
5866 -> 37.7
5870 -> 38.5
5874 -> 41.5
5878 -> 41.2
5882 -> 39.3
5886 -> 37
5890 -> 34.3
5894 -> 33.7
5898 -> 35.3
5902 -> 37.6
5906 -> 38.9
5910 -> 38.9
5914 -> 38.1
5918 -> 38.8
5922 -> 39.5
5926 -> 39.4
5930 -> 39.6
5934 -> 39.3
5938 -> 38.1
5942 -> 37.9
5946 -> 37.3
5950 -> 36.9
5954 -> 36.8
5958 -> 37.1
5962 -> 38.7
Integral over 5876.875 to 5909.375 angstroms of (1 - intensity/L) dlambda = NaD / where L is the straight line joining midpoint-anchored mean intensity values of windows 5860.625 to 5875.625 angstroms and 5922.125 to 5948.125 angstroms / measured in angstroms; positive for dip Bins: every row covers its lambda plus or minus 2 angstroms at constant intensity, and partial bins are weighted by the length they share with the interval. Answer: 1.48 angstroms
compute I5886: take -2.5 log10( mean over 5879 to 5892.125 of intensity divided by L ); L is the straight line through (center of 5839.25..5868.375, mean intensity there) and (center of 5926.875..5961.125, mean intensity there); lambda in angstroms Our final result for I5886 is 0.05 mag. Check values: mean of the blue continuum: 39.2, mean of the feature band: 37.2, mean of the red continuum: 38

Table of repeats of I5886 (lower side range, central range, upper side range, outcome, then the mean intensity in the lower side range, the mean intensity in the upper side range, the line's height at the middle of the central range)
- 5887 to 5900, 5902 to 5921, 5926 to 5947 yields -0.07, 34.6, 38.6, 36.3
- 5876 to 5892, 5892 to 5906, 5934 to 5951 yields 0.06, 38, 37.8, 37.9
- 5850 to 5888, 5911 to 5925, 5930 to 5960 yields -0.02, 39.1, 37.8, 38.2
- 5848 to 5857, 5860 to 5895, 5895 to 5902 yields -0.02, 39.2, 35.7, 37.3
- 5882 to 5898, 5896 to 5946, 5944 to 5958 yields -0.06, 35.6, 37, 36.3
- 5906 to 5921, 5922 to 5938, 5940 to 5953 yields -0.04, 38.7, 37.3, 38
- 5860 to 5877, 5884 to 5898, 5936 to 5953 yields 0.11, 39.2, 37.5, 38.7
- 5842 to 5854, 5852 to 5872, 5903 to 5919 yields 0.03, 39.9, 38.6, 39.6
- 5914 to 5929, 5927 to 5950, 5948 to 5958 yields -0.01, 39.1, 36.9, 37.9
